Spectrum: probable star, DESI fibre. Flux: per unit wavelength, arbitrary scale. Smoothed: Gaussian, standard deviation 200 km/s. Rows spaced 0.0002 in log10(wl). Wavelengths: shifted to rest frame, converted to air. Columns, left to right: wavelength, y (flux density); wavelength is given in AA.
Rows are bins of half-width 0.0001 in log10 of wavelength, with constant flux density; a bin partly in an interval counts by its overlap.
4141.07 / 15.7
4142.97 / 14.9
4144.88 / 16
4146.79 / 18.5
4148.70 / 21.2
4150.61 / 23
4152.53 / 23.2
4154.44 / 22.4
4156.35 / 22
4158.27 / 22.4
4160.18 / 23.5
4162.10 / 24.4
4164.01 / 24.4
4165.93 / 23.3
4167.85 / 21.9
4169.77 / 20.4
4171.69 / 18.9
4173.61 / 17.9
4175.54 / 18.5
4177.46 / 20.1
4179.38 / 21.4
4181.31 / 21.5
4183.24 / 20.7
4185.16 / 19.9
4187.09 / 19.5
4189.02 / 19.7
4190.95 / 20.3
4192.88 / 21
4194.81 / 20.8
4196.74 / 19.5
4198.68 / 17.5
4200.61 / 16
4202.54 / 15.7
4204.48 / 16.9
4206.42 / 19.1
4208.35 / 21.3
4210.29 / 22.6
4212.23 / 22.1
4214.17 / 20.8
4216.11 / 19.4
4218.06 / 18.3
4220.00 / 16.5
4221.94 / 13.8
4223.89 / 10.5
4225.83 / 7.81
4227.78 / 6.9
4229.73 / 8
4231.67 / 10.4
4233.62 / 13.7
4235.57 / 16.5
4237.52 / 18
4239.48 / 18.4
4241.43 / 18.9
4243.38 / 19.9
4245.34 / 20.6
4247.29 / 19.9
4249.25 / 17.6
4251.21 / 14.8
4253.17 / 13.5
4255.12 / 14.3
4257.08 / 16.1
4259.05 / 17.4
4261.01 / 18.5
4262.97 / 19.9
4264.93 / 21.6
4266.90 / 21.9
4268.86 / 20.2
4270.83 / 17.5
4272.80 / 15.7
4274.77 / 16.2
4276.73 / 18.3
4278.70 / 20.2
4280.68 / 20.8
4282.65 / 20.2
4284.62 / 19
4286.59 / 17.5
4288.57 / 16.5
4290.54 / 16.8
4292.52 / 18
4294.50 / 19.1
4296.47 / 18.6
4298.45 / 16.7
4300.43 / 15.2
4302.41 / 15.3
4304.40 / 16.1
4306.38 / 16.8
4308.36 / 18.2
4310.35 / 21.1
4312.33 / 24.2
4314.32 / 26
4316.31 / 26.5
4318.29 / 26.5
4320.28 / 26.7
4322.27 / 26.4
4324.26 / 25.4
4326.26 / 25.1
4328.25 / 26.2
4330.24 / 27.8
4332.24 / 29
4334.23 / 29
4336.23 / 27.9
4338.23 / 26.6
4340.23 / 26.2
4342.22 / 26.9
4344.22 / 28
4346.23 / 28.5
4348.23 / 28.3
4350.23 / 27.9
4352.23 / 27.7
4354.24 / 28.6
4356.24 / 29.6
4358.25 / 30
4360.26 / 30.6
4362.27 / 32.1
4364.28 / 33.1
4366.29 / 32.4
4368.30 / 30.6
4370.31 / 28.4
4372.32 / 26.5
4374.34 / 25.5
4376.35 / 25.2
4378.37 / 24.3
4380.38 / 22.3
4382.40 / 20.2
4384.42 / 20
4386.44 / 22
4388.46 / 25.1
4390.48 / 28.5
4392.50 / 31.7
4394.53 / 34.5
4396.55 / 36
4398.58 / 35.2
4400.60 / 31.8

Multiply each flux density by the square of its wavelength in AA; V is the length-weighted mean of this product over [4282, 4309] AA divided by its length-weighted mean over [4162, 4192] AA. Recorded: 0.89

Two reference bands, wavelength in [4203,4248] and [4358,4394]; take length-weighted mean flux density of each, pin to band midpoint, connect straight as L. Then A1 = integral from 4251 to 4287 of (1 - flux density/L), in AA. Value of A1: 2.6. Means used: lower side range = 16.5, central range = 18.2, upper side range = 27.2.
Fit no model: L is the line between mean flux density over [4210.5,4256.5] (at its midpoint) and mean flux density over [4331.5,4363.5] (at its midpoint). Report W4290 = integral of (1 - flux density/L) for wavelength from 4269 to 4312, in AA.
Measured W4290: 8.1 AA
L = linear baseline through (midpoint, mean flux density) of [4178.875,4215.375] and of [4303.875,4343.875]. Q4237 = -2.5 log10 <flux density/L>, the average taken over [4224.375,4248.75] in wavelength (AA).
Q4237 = 0.40 mag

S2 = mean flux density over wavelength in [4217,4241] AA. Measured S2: 13.4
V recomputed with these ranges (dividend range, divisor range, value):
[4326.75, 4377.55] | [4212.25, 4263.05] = 1.90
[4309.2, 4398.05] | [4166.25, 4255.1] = 1.66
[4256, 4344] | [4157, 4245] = 1.22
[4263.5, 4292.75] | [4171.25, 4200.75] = 0.99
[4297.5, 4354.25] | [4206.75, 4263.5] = 1.56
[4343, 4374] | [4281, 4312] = 1.69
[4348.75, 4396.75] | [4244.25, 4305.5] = 1.63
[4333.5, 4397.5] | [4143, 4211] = 1.50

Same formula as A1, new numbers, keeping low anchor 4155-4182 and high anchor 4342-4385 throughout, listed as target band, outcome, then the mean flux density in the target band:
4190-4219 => 4.1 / 19.4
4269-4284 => 3.8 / 18.5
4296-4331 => 5.3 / 22.2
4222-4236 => 7.7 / 10.5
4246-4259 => 4.3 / 16.2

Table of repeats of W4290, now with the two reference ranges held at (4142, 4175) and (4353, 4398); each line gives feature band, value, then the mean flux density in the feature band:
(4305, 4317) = 1.9 AA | 21.8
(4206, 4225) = 3.8 AA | 18.3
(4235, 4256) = 5.6 AA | 17.5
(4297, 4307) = 3.7 AA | 16.1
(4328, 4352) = -0.7 AA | 27.7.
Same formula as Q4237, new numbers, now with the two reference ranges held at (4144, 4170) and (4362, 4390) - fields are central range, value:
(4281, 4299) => 0.324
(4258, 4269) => 0.205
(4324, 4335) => -0.078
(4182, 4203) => 0.175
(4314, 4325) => -0.052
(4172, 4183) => 0.128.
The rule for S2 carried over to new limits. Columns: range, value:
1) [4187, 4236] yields 16.7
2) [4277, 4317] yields 19.1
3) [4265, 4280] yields 18.8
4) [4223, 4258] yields 14.8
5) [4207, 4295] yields 17.2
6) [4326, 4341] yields 27.3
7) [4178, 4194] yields 20.5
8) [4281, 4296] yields 18.3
